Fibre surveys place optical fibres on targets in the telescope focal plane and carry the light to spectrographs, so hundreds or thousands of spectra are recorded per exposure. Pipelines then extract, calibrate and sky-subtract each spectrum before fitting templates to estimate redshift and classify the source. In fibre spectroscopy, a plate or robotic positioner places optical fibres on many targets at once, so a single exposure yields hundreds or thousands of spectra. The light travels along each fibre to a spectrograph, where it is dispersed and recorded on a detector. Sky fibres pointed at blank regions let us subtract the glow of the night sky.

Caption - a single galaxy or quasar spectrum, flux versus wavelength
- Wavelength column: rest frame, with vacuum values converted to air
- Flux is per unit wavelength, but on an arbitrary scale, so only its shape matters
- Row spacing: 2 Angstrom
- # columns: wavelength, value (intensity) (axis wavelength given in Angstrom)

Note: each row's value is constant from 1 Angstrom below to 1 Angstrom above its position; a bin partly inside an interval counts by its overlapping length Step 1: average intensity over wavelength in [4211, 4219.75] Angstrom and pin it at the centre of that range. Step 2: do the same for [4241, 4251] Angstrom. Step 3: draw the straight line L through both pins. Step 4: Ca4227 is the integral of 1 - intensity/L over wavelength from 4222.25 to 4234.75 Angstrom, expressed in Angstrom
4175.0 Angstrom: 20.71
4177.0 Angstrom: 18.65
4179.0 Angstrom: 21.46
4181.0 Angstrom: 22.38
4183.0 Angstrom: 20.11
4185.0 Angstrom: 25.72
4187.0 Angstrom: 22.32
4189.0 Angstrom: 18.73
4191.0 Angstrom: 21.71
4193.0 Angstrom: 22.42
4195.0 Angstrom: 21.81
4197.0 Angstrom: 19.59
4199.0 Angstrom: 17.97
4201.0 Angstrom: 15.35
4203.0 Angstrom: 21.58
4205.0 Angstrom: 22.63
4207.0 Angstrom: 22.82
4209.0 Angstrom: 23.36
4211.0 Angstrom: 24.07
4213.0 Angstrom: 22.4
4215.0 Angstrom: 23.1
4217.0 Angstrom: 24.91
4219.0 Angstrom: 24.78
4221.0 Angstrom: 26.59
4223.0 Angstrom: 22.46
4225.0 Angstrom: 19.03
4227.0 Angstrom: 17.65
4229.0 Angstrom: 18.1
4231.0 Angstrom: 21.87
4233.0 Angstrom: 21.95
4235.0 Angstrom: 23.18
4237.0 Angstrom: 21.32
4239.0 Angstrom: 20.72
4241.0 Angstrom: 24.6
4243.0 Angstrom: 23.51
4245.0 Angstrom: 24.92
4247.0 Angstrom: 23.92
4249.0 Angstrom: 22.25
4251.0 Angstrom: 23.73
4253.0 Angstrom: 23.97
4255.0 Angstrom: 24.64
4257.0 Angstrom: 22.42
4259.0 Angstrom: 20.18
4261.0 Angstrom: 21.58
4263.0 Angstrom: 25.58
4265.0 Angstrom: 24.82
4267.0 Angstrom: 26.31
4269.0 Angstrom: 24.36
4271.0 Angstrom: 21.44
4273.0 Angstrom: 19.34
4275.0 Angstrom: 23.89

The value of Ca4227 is 1.82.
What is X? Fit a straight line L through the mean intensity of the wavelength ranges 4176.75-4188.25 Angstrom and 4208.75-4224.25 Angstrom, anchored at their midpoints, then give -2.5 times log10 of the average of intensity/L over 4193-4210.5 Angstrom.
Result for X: 0.11 mag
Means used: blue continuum 21.9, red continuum 23.9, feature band 20.8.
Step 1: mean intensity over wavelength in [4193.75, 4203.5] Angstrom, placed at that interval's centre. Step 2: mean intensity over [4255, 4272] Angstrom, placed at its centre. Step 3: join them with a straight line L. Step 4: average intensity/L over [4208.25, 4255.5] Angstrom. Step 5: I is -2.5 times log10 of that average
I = -0.071 mag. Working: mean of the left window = 19.2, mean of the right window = 23.4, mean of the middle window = 22.8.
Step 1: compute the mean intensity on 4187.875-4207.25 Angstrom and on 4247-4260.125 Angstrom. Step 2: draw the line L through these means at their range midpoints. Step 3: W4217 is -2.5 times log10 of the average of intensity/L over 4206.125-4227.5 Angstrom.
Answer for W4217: -0.08 mag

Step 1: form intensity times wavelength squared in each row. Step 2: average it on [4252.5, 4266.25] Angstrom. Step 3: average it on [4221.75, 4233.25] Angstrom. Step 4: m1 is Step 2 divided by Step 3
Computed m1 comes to 1.17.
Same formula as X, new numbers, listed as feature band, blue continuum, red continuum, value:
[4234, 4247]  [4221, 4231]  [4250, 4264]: -0.07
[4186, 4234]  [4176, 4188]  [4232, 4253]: 0.04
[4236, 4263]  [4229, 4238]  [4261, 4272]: -0.01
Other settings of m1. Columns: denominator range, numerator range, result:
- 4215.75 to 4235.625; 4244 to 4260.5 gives 1.07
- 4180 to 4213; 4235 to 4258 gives 1.11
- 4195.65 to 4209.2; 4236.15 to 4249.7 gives 1.16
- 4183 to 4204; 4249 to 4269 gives 1.18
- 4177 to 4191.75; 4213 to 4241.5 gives 1.05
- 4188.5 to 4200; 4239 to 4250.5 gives 1.18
